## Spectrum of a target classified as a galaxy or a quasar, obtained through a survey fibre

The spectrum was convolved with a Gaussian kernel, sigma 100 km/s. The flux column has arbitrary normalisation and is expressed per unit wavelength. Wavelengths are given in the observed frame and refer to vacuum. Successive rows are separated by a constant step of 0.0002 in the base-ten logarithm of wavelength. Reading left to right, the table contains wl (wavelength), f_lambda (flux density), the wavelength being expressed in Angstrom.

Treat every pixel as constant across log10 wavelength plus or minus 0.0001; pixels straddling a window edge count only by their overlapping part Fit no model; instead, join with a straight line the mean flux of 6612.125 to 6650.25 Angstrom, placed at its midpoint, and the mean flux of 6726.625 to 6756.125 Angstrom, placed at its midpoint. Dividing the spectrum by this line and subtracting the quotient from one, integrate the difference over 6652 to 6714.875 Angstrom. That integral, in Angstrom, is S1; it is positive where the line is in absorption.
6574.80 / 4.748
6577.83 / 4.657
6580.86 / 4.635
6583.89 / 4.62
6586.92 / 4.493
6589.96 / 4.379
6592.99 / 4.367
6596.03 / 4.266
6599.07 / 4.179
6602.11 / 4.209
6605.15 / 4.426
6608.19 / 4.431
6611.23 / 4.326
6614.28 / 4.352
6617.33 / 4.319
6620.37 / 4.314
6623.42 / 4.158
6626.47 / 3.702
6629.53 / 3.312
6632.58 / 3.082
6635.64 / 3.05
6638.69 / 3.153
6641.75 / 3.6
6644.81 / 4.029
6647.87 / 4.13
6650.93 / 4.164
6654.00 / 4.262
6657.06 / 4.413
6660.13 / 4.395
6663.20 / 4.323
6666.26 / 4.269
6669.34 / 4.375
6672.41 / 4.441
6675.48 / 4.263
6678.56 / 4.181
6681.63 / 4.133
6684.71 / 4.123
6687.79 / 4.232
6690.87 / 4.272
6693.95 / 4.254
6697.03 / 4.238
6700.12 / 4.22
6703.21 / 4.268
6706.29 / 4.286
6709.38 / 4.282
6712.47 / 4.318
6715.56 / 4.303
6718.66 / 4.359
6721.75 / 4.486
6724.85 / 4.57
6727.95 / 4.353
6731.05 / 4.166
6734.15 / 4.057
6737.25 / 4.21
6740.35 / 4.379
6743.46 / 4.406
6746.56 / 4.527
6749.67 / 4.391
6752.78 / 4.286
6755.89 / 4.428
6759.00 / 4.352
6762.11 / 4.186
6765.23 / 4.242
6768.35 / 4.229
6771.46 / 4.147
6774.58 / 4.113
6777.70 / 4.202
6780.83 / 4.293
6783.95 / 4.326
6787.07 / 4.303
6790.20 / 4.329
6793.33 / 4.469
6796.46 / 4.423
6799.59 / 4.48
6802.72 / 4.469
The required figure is -3.8 Angstrom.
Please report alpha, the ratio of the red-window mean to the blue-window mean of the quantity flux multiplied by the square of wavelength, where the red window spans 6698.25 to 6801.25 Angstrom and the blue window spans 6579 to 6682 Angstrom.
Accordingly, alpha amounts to 1.1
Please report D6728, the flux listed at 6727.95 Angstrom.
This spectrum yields 4.353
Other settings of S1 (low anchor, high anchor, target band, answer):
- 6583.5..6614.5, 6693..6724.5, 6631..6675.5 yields 3.57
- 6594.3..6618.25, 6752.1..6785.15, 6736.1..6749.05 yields -0.38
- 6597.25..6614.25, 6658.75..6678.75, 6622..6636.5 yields 2.84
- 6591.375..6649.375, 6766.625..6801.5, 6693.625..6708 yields -0.42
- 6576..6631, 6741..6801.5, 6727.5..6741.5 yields 0.31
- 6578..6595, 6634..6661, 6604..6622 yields -0.50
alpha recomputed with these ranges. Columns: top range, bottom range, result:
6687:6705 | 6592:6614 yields 1.01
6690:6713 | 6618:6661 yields 1.13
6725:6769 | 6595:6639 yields 1.13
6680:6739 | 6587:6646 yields 1.10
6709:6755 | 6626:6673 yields 1.14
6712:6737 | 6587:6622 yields 1.03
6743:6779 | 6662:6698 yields 1.03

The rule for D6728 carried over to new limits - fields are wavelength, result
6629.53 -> 3.312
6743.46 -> 4.406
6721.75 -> 4.486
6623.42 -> 4.158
